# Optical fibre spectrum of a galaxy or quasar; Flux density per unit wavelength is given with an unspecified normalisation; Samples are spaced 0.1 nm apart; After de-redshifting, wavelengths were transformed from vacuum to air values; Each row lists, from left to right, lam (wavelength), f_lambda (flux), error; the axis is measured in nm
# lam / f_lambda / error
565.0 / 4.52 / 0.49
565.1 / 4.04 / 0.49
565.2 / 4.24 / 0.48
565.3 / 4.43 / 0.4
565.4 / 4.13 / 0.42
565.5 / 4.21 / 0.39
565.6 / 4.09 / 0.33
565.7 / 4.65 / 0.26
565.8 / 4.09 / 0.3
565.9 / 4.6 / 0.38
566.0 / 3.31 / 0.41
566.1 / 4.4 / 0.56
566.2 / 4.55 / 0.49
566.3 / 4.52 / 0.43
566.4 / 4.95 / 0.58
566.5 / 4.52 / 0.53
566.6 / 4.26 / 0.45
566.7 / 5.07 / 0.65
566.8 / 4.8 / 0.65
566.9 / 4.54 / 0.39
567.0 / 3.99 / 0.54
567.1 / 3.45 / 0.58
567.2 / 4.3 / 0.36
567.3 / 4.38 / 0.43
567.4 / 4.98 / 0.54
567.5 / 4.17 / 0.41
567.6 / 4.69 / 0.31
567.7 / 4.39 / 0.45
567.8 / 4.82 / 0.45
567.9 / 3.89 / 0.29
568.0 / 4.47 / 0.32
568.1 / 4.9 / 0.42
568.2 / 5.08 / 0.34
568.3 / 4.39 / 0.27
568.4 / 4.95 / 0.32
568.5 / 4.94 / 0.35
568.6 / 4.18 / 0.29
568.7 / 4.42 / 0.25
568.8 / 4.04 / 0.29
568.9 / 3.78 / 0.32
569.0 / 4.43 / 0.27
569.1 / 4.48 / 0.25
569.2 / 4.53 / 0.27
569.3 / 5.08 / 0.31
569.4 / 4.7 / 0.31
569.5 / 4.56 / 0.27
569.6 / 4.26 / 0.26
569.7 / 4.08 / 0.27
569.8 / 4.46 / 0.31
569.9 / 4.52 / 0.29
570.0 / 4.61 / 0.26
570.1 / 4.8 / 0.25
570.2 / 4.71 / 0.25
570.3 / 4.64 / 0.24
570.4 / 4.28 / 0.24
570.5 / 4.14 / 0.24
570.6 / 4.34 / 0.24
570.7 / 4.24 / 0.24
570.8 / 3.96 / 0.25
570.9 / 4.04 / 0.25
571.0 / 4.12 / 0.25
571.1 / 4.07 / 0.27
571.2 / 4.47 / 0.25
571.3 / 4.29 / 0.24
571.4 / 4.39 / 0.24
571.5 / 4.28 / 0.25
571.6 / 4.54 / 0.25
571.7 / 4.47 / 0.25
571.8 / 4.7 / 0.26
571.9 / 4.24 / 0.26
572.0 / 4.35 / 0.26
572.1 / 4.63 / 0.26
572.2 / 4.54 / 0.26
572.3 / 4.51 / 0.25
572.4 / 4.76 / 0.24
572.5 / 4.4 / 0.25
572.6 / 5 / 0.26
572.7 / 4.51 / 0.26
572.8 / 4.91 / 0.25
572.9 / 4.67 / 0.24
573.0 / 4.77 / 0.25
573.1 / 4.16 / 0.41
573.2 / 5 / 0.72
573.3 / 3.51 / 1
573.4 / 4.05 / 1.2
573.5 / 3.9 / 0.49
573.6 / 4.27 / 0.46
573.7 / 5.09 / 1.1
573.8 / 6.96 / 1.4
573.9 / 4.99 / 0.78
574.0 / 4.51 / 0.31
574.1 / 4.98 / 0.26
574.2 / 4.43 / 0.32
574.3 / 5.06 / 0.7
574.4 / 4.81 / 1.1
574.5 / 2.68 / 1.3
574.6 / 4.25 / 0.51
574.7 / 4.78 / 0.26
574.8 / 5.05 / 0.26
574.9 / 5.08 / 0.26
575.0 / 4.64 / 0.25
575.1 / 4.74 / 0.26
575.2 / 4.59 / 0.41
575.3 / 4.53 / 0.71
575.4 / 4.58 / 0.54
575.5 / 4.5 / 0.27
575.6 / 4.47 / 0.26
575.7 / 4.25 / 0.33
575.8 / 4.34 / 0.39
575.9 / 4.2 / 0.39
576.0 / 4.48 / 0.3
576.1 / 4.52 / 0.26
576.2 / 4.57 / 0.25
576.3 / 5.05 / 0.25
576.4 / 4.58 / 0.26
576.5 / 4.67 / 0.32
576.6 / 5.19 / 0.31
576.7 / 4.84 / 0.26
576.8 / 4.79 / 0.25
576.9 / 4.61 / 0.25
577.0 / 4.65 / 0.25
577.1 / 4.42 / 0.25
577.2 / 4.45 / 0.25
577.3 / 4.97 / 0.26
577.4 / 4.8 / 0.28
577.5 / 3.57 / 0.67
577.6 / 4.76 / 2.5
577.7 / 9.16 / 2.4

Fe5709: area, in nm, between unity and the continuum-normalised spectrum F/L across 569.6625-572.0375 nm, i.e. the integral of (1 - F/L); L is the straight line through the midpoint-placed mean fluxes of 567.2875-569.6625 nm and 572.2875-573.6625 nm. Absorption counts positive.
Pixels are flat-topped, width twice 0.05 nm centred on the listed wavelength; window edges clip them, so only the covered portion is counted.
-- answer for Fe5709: 0.07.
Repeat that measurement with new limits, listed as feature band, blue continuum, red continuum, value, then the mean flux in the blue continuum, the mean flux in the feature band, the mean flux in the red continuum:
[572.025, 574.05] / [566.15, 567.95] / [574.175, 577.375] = -0.05 nm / 4.46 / 4.65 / 4.59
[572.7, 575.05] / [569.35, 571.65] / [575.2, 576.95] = -0.06 nm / 4.37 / 4.63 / 4.6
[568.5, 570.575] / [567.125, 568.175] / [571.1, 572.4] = 0.01 nm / 4.49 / 4.45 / 4.45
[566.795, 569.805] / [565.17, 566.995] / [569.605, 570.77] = -0.03 nm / 4.4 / 4.45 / 4.42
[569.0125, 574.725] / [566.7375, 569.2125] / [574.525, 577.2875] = 0.03 nm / 4.44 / 4.5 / 4.61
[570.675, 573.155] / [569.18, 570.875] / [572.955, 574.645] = 0.03 nm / 4.46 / 4.44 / 4.55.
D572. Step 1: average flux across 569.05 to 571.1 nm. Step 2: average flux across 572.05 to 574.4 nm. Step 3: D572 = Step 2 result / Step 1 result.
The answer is 1.1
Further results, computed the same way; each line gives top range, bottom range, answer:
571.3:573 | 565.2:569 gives 1.03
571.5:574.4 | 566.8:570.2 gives 1.04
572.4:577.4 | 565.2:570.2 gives 1.04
